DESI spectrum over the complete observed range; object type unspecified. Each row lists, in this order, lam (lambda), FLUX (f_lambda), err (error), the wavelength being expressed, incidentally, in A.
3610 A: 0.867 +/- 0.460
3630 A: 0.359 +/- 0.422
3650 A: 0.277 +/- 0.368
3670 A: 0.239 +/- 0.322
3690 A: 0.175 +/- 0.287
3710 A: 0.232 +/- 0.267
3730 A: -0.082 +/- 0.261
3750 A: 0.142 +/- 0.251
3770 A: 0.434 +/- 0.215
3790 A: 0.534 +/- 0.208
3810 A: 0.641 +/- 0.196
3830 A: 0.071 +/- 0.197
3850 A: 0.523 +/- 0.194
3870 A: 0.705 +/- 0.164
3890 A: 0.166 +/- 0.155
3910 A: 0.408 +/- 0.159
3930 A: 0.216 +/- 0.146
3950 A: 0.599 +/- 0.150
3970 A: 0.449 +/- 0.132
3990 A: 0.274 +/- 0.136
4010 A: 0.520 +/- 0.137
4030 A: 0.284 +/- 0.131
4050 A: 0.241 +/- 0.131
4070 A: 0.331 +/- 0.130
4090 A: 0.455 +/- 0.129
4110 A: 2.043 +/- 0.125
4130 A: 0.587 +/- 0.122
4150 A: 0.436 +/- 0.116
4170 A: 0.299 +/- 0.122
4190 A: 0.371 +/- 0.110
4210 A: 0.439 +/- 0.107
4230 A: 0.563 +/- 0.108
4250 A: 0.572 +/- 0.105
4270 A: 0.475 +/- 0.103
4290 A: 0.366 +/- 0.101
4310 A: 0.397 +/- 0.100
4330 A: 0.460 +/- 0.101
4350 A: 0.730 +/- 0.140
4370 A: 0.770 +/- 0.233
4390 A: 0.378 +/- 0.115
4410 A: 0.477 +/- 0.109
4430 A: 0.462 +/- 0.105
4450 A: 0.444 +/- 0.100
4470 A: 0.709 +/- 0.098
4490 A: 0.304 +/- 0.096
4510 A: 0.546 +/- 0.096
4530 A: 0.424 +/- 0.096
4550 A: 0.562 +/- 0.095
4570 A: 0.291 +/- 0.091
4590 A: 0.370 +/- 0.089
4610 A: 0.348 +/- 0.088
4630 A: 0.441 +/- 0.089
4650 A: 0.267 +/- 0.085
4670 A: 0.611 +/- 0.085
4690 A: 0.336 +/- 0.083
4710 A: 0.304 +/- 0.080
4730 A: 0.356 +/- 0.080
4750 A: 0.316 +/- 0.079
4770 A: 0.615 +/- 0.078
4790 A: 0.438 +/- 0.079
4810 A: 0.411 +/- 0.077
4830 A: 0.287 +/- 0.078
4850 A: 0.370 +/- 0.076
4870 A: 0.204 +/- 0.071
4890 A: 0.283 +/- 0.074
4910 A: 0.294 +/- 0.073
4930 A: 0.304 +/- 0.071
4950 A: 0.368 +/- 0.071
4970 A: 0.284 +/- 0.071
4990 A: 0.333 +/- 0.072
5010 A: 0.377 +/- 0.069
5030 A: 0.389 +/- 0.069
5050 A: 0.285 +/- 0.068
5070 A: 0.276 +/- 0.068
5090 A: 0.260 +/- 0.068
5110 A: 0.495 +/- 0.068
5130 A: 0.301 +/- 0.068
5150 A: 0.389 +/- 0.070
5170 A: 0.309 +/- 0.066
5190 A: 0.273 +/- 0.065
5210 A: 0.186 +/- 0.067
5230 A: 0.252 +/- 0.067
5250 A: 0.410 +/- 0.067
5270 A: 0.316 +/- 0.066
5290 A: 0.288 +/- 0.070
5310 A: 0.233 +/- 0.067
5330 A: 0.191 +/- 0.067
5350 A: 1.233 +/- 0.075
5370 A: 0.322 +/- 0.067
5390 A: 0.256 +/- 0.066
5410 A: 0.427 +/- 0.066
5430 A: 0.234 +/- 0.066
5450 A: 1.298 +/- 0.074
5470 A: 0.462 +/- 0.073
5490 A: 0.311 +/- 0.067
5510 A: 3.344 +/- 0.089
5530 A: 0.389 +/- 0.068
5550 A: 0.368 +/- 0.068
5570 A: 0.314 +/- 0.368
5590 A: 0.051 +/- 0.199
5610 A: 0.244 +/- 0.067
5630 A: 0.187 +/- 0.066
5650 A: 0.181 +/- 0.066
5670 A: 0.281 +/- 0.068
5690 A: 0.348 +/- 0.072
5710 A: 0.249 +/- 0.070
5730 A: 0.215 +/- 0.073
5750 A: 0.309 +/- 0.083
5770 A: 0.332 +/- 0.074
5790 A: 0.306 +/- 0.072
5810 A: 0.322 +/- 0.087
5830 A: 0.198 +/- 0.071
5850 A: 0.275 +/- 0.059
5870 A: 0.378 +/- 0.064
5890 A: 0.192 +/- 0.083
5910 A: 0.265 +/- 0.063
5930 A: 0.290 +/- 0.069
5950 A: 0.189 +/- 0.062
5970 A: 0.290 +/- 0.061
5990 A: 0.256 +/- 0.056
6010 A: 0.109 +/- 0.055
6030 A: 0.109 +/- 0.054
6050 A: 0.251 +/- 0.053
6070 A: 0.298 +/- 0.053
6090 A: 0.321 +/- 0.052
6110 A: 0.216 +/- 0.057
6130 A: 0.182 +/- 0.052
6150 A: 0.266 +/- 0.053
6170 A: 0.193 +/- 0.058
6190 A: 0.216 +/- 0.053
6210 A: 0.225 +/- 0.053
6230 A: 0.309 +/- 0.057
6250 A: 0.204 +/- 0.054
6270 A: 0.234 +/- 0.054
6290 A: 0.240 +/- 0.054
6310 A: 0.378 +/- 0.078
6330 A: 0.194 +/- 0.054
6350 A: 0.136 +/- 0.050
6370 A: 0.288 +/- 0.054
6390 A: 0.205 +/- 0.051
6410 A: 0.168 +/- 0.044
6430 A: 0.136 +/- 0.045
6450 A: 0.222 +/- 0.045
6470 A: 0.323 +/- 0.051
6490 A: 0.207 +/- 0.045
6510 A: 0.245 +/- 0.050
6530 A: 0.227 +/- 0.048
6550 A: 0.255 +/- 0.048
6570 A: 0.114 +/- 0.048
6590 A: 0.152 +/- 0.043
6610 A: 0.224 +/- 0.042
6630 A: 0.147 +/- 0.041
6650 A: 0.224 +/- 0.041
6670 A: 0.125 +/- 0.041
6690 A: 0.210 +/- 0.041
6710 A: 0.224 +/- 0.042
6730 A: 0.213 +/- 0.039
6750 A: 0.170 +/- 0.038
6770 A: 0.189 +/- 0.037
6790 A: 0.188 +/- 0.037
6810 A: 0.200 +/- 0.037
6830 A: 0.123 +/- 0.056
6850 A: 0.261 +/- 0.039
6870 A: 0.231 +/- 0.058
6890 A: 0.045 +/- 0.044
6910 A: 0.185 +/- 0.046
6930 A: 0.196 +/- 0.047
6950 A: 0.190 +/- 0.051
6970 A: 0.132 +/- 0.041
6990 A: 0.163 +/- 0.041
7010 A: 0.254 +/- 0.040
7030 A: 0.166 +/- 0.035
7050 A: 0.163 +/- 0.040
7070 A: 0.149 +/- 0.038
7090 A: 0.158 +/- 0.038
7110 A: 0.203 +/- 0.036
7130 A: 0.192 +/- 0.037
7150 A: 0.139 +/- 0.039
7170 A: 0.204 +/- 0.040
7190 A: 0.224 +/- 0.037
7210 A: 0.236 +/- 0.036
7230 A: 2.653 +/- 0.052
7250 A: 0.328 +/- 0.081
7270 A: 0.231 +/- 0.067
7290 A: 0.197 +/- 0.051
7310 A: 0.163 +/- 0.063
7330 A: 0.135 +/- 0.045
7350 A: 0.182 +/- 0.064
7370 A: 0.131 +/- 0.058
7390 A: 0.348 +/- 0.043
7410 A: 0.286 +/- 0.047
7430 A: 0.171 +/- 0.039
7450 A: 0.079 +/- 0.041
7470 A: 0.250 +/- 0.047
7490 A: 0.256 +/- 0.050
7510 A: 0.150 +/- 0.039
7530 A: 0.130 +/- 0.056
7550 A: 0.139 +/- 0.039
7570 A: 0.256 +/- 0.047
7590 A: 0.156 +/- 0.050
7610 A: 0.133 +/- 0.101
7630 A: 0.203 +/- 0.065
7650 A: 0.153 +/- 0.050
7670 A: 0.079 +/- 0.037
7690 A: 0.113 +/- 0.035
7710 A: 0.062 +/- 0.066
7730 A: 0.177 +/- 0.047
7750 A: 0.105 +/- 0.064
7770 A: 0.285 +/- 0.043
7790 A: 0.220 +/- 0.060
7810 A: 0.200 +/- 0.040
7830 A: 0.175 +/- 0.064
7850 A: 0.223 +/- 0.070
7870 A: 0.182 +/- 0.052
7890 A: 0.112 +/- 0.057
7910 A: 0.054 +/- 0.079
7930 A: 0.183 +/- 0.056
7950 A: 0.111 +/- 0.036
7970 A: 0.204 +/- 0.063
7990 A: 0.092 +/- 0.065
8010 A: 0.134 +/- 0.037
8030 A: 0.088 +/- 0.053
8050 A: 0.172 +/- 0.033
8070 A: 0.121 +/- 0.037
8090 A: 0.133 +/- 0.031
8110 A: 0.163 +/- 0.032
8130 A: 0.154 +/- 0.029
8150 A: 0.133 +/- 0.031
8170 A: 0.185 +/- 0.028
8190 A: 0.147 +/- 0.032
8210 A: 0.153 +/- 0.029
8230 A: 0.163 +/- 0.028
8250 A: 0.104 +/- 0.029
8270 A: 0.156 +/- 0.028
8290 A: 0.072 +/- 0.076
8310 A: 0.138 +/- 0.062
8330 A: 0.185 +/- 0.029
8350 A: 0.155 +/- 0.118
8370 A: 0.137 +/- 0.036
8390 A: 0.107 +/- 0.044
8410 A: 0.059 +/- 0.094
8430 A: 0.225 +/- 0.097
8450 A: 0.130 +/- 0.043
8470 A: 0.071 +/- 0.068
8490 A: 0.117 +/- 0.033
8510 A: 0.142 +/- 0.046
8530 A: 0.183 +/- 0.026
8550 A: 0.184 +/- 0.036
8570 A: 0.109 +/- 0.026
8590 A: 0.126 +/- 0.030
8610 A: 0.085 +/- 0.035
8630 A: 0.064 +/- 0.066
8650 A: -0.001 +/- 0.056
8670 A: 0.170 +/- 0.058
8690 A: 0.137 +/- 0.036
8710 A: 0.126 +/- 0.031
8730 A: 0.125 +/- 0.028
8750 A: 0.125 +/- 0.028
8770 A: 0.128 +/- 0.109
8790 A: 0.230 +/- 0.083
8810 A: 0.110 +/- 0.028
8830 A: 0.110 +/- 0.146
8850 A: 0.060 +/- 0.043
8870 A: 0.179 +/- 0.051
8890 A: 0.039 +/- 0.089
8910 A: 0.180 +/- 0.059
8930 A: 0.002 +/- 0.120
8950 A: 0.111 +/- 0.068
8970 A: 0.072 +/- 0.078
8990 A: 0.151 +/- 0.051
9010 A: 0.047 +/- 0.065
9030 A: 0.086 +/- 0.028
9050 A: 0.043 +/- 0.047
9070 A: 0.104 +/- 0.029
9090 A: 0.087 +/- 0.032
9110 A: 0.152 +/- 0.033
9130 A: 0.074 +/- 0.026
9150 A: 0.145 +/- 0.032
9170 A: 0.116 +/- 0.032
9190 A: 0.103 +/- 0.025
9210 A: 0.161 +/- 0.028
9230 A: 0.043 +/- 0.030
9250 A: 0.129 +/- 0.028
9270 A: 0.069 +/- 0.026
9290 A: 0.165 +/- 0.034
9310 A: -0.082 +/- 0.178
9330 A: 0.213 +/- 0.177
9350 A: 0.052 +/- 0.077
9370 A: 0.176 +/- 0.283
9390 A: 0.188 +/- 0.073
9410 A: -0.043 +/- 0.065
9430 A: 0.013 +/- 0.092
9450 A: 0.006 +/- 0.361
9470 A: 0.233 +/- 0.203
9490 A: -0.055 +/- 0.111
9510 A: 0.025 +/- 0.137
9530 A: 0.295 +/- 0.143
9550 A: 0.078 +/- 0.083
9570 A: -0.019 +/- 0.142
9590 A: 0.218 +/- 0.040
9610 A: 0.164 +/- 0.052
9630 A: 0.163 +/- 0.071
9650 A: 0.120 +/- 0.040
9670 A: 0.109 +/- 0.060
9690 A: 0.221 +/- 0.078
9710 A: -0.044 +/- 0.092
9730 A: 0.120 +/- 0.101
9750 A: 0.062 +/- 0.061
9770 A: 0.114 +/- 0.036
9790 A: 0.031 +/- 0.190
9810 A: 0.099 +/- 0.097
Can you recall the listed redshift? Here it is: 0.100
